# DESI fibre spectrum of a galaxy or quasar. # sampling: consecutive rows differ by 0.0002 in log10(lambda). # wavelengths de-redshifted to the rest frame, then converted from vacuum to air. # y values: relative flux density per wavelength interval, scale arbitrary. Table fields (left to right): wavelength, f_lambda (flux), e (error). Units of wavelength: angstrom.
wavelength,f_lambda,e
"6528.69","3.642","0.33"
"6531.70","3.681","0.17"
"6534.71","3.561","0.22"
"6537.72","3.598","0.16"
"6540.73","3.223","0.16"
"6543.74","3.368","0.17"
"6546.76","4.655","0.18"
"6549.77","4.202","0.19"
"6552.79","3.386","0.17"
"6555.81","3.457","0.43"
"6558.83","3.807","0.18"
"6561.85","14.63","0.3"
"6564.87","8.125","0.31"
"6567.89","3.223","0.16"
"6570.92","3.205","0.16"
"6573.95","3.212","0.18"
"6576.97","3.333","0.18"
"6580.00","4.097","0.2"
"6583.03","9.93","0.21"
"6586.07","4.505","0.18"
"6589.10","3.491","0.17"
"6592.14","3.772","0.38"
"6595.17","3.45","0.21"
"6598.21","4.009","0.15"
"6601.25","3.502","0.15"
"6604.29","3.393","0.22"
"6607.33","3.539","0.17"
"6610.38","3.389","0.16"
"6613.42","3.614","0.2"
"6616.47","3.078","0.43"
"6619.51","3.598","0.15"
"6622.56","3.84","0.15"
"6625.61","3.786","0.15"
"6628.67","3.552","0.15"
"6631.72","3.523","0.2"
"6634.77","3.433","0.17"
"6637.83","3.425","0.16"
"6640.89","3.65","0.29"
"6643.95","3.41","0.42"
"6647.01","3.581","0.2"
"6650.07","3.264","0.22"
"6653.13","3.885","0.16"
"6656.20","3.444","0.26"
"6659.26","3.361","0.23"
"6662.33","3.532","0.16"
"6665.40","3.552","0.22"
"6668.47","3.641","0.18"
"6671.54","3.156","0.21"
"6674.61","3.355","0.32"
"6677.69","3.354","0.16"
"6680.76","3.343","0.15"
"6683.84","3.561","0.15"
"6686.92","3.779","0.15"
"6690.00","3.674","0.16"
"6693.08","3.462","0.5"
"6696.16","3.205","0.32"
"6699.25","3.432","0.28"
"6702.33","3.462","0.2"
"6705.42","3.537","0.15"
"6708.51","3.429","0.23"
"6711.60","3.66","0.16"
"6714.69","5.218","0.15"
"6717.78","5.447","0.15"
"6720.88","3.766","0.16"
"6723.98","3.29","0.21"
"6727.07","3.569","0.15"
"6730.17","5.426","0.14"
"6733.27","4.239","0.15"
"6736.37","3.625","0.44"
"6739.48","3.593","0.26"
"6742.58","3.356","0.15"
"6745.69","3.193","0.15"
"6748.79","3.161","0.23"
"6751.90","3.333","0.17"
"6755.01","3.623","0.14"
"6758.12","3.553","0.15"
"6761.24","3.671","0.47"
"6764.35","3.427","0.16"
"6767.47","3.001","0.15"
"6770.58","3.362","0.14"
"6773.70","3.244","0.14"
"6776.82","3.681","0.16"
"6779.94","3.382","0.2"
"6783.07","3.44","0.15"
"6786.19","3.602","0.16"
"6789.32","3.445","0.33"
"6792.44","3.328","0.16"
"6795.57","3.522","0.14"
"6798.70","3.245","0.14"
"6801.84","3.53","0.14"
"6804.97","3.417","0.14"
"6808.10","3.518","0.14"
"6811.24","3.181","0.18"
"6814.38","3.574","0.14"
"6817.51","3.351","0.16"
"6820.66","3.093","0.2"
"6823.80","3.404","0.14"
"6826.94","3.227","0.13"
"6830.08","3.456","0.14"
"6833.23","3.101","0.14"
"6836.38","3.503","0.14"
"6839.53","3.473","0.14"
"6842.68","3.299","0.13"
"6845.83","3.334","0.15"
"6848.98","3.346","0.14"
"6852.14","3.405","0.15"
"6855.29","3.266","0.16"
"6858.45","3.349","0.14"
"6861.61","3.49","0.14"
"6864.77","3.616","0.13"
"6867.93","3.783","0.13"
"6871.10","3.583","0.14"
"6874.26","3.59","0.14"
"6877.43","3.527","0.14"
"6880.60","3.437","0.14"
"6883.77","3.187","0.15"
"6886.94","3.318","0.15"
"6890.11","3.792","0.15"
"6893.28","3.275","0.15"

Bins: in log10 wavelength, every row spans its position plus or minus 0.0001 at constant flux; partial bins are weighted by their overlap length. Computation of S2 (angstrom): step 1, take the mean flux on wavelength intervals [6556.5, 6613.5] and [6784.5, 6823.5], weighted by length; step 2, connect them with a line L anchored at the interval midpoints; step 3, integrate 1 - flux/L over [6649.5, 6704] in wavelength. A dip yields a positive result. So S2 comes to 9.28 angstrom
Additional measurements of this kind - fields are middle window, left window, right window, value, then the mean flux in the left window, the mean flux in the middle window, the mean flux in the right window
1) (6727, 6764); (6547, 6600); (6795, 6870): 2.07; 4.92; 3.69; 3.39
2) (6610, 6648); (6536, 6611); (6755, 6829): 6.25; 4.51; 3.53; 3.41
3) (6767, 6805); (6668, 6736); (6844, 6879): 2.18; 3.77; 3.41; 3.48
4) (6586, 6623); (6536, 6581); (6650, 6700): 5.23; 4.64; 3.59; 3.48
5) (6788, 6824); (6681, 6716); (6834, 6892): 1.44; 3.65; 3.38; 3.46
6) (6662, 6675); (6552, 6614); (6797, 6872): 2.39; 4.65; 3.45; 3.4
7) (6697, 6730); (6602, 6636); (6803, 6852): -4.64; 3.52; 3.93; 3.36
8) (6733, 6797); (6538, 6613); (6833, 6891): 5.97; 4.51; 3.45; 3.45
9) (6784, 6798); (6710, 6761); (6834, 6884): 0.85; 3.87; 3.46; 3.45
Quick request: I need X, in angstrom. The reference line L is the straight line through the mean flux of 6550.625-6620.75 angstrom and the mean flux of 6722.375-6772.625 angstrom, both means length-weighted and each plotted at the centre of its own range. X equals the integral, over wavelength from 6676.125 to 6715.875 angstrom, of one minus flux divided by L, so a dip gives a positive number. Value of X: 2.71 angstrom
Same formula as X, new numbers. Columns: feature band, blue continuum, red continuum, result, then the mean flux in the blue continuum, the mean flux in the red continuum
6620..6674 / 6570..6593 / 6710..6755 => 9.1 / 4.49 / 3.91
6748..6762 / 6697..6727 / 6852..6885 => 1.1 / 3.88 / 3.48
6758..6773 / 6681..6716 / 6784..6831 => 0.5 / 3.65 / 3.39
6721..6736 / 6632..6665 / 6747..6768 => -2.7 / 3.5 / 3.41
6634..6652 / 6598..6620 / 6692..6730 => 0.7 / 3.48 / 3.85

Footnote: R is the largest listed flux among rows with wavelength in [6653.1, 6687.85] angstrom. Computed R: 3.885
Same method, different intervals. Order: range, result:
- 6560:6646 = 14.63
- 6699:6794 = 5.447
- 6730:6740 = 5.426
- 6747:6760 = 3.623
